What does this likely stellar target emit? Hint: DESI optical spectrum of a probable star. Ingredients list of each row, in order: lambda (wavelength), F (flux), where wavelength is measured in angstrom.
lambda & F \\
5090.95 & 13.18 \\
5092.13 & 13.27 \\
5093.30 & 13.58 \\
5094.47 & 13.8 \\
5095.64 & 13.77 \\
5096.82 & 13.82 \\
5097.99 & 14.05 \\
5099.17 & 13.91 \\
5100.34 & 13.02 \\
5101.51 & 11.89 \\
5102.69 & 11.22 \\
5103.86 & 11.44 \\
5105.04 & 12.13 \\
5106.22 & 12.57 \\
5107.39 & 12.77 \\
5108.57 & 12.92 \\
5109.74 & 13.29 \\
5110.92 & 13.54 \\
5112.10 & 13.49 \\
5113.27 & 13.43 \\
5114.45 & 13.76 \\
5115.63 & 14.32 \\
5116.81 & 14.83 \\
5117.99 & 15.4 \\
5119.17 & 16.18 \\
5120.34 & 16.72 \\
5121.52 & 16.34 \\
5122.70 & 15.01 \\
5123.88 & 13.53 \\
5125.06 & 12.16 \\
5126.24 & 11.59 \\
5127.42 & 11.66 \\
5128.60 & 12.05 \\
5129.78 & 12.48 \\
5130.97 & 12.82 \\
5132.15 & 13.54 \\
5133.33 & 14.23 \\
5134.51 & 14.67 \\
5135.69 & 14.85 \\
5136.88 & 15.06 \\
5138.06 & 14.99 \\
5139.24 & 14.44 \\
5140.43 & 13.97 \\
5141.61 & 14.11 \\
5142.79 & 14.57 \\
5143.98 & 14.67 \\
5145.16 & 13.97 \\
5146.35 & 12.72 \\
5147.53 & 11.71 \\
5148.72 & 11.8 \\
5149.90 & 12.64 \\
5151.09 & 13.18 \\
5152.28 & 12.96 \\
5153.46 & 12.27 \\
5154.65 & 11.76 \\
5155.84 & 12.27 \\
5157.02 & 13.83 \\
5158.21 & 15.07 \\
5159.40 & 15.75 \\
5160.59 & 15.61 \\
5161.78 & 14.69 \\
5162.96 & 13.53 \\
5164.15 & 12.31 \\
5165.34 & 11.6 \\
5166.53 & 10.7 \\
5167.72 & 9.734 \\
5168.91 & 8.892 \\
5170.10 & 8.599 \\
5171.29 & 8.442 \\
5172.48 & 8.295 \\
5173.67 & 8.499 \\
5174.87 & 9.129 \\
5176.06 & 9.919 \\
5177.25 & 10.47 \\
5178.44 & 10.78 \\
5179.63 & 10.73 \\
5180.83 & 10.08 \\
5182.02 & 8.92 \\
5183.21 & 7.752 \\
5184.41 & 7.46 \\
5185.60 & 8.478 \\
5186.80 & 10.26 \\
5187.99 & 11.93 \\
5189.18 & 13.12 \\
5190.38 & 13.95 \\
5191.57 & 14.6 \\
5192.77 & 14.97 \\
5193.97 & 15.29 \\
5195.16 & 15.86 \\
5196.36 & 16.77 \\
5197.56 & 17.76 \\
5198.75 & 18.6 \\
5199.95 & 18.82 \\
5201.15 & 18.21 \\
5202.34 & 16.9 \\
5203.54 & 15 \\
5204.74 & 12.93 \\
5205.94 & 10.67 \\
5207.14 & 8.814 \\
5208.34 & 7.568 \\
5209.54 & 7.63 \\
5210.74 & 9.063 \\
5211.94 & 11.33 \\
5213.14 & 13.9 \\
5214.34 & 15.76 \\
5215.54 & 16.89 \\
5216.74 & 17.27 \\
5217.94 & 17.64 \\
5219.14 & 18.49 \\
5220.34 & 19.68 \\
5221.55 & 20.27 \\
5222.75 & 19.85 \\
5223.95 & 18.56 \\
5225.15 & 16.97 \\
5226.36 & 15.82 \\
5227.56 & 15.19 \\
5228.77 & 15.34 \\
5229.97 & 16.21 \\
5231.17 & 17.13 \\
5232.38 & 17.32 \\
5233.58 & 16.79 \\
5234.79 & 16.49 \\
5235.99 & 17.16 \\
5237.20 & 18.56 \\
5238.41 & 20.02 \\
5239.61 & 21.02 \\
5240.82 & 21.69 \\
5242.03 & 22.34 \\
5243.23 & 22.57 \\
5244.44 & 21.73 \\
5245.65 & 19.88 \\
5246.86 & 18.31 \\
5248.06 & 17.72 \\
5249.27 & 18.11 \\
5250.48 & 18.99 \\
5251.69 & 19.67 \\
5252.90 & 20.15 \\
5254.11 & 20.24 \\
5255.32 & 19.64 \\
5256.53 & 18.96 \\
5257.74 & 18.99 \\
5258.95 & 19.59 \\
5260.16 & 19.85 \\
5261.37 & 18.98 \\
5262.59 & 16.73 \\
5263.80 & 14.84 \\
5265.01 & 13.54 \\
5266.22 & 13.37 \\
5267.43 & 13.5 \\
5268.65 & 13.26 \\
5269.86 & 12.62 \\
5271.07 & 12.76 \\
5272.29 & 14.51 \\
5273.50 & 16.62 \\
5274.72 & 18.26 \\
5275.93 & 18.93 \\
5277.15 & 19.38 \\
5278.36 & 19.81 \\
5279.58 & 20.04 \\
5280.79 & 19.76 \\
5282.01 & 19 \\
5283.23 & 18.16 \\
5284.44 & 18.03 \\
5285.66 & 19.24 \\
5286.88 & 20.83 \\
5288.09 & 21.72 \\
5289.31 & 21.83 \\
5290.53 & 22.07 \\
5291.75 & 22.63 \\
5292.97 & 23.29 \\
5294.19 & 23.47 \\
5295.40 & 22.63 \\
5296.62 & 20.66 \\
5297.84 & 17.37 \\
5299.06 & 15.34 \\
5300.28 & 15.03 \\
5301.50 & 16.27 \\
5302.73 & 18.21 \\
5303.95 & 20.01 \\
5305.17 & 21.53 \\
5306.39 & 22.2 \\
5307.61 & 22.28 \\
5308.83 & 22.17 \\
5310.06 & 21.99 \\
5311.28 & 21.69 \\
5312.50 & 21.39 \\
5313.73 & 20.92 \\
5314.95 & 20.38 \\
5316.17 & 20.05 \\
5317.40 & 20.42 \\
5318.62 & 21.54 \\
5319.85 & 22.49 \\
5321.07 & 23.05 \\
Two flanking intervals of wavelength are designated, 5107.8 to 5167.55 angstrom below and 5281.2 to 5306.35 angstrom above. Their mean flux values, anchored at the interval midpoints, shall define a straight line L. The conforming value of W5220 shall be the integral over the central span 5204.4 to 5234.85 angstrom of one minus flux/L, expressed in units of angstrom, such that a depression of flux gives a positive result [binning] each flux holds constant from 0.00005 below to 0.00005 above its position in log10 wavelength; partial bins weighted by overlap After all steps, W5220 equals 3.31 angstrom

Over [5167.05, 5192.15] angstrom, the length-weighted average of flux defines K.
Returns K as 10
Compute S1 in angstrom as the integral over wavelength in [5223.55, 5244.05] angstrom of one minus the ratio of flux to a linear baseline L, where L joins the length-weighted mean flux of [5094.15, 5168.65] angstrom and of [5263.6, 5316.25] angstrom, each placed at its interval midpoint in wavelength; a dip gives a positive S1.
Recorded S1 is -1.5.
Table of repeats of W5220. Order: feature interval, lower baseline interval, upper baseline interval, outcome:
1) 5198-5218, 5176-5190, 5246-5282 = -2.54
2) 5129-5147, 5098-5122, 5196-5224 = 0.09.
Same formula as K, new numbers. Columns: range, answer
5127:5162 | 13.6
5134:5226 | 13.3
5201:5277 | 16.8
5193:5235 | 15.6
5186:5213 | 13.6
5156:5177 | 11.4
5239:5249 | 20.6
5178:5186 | 9.16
